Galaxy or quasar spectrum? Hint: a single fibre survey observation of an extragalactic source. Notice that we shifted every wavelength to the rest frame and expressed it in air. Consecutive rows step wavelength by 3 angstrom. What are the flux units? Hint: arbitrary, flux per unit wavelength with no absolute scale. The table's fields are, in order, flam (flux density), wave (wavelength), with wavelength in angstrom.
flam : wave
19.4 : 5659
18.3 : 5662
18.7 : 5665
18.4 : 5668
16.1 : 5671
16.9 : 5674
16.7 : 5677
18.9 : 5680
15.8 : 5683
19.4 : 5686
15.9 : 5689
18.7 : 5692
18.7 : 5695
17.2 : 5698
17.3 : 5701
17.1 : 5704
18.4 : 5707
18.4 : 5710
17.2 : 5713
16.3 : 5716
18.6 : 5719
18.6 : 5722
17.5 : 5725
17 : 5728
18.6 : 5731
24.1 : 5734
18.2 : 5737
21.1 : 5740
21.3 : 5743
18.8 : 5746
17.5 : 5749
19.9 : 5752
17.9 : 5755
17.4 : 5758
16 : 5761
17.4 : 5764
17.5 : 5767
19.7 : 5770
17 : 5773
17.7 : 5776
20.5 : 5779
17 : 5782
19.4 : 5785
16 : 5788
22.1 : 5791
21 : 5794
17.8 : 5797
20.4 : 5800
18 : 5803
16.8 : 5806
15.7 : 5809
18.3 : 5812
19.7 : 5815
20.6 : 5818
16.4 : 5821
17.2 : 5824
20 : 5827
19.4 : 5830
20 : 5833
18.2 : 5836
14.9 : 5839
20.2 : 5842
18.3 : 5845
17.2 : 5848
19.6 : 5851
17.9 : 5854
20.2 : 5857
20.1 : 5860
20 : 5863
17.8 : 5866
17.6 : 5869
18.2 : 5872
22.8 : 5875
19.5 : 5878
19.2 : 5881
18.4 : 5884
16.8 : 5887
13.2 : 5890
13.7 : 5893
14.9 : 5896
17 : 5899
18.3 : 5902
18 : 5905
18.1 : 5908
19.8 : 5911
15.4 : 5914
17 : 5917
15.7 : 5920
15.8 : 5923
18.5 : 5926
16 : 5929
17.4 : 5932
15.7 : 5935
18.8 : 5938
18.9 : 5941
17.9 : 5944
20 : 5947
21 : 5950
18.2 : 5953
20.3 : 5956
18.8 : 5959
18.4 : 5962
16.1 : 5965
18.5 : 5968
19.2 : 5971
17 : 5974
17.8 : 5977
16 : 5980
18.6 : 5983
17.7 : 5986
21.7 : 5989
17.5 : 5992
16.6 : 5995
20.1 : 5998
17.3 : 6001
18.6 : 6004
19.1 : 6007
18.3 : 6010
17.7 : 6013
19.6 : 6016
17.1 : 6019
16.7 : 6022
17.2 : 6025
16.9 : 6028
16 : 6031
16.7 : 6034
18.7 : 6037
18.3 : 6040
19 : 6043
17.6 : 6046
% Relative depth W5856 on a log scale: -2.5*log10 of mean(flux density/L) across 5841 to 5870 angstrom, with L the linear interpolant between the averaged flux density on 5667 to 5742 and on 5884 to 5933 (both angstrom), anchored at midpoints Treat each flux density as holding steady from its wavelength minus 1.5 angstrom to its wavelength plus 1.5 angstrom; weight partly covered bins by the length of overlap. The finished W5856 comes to -0.11 mag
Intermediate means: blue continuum 18.1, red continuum 16.6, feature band 18.9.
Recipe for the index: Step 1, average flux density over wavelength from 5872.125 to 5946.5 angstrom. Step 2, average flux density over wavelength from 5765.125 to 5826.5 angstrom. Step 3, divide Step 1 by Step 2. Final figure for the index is 0.9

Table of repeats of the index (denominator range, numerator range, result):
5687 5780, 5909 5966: 0.98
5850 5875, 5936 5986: 0.96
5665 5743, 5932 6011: 1.01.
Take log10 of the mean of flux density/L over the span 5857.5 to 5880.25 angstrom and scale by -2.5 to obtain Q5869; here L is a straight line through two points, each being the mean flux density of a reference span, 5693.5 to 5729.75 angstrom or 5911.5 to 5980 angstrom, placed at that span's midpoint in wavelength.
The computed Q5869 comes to -0.10 mag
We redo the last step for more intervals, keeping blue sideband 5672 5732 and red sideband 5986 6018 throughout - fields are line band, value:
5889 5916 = 0.11 mag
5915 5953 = 0.04 mag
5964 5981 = 0.06 mag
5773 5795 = -0.06 mag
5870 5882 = -0.10 mag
